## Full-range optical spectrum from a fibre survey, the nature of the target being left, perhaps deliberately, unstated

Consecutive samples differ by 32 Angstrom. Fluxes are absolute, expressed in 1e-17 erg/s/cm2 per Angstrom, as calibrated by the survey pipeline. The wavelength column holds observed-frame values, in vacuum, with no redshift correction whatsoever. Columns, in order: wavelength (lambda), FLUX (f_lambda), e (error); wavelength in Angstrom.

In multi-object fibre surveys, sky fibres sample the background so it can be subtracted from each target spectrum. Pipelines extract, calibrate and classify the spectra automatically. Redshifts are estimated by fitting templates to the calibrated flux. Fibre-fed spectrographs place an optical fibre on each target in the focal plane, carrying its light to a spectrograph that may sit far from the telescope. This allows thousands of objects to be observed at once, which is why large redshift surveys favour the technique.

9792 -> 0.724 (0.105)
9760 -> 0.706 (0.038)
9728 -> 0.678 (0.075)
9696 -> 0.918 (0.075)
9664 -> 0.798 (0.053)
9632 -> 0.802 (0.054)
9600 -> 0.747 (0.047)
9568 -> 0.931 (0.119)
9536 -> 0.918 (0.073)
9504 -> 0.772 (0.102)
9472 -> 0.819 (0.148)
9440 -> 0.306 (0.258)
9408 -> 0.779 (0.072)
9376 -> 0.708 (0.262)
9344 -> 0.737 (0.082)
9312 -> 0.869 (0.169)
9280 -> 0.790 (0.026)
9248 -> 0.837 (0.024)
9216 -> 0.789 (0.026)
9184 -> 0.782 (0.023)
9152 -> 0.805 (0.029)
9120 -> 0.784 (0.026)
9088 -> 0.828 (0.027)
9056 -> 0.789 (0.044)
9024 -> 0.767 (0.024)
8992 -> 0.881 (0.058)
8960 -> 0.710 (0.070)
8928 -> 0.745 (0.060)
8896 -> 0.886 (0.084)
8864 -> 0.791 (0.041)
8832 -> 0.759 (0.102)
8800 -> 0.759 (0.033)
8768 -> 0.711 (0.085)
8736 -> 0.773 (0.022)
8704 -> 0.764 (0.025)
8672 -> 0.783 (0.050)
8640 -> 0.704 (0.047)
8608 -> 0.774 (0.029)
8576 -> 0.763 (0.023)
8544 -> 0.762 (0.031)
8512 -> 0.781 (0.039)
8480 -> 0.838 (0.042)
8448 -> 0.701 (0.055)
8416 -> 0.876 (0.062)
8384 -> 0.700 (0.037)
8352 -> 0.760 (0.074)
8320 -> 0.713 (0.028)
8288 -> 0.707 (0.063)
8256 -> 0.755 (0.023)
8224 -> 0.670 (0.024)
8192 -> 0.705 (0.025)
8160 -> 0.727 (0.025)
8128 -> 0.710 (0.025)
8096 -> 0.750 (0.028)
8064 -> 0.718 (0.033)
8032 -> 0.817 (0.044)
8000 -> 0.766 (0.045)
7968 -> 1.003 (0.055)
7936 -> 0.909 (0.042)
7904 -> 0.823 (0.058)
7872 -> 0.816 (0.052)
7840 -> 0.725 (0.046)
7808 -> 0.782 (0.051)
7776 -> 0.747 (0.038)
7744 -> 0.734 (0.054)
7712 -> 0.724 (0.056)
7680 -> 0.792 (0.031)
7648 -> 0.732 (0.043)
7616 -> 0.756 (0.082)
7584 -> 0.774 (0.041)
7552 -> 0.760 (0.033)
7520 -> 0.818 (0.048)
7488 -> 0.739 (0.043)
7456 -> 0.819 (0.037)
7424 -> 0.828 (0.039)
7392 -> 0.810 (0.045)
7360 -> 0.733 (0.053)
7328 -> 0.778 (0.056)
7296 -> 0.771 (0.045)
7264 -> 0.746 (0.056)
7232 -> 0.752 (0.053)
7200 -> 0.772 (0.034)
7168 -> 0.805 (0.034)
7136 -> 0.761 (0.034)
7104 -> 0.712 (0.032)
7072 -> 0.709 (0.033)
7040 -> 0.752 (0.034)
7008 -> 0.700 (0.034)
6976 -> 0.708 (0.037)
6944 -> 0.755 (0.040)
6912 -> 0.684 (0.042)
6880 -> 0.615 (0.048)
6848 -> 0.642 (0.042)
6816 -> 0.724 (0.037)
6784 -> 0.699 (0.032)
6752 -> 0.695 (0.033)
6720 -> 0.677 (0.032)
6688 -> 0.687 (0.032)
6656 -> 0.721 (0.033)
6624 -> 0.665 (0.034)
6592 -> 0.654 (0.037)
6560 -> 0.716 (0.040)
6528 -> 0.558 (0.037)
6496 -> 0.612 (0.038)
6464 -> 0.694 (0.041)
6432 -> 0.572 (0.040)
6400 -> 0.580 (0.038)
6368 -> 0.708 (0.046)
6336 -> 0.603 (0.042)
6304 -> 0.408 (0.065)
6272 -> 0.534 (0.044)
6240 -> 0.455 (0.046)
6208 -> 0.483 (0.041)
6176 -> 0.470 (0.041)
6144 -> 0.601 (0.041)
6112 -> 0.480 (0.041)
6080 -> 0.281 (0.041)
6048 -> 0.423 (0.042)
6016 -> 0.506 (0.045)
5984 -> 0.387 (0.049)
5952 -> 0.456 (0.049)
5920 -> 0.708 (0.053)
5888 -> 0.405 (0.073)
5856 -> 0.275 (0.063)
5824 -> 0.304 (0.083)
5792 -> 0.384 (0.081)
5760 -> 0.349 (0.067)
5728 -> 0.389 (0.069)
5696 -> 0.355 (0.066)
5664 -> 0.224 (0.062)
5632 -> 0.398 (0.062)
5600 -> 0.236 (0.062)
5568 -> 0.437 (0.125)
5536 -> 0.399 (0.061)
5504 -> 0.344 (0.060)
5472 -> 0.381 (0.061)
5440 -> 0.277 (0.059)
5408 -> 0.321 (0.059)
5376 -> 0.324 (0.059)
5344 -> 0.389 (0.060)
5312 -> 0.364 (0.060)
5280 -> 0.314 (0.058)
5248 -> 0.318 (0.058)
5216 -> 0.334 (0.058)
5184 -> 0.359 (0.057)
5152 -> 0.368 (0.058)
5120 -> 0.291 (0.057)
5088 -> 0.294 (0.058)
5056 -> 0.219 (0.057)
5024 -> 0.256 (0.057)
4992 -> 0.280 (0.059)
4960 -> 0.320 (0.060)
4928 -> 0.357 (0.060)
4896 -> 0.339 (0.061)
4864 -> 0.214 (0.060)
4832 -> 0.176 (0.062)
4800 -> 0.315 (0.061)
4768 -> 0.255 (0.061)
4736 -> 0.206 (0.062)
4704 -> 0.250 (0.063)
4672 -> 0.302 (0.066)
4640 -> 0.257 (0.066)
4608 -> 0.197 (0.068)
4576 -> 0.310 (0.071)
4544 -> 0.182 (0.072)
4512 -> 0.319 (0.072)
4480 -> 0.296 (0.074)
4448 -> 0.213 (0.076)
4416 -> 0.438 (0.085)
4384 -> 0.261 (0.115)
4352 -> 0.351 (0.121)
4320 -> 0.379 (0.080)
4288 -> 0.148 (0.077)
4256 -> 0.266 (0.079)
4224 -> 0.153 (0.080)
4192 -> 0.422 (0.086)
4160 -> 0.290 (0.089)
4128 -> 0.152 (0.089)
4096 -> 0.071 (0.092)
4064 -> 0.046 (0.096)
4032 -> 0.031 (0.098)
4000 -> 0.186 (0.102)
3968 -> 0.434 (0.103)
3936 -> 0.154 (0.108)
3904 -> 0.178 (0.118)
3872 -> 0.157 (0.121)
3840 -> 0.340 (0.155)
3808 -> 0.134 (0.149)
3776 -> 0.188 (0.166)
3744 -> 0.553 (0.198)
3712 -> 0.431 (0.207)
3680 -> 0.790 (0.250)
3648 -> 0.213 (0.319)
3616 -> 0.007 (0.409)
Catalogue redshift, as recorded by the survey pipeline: 0.59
